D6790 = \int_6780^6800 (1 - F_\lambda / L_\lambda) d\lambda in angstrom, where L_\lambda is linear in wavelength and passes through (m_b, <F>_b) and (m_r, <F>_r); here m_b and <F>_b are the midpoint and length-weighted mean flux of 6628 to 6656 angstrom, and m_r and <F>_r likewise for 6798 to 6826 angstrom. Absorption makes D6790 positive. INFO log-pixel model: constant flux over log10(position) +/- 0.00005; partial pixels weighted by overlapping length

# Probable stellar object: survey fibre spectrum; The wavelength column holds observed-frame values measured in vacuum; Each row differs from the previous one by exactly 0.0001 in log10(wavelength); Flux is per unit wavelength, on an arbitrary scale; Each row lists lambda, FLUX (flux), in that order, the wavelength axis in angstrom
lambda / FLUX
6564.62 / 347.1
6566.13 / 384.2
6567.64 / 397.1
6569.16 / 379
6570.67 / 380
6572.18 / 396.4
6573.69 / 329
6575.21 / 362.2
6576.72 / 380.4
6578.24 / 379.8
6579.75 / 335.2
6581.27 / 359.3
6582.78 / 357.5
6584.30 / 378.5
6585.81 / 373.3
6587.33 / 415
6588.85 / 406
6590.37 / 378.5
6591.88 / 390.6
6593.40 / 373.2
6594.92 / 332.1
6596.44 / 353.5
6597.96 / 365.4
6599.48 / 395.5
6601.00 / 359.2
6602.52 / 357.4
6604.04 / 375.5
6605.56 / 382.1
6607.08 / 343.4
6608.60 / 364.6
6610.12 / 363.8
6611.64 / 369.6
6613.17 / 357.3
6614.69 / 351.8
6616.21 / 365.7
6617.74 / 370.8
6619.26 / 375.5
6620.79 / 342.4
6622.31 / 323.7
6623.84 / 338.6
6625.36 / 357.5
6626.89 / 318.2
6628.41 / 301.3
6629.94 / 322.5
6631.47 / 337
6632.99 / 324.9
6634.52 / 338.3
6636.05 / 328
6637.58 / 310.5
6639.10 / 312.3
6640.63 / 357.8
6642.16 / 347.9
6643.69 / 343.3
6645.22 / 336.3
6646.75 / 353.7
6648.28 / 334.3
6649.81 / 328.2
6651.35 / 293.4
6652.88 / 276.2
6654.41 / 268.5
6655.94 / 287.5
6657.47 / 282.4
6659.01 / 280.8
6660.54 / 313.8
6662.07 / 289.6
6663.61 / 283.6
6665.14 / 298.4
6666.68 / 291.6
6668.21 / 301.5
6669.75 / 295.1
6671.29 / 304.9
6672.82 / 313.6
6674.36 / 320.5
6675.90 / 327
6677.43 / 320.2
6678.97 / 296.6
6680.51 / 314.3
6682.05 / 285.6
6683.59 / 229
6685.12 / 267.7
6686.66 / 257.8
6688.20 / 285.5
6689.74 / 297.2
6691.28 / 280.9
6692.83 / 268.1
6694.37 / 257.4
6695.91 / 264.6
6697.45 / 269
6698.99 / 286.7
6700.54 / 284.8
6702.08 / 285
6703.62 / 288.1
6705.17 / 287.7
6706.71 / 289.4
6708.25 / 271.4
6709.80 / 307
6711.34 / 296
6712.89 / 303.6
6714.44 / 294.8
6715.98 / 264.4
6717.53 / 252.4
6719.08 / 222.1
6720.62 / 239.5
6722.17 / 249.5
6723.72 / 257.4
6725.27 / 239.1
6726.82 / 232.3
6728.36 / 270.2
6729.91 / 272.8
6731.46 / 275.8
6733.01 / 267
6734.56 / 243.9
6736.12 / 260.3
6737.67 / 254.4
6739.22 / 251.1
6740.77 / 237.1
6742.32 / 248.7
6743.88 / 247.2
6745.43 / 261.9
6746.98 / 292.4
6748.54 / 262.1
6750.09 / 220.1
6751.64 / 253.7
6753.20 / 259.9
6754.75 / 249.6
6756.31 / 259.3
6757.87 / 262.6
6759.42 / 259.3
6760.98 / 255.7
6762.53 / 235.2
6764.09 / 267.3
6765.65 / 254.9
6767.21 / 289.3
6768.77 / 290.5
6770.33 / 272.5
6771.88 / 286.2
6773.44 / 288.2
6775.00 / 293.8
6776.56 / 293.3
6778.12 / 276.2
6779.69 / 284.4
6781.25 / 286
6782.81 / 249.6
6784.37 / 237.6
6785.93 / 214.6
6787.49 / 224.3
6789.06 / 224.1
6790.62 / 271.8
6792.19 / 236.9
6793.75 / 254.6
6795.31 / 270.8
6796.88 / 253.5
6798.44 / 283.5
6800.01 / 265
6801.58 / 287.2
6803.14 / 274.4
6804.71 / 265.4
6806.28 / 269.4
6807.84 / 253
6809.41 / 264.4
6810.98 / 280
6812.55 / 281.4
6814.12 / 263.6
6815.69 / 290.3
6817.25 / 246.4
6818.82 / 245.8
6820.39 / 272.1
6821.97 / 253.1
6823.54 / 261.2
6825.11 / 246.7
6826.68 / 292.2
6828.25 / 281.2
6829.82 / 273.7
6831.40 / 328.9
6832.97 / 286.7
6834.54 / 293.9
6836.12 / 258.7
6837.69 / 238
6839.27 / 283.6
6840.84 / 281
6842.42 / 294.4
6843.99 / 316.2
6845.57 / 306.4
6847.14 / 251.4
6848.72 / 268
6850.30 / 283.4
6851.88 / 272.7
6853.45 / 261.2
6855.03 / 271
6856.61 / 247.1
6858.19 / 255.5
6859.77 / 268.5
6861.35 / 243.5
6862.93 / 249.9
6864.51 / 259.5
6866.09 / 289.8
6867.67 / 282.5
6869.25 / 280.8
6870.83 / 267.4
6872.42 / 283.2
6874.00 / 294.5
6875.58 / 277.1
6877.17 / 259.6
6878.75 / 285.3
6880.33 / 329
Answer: 1.6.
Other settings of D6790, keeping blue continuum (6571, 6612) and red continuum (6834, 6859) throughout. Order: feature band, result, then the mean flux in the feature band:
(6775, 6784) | 0.65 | 277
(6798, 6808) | 0.63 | 272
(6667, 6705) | 5.30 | 288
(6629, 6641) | 0.87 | 328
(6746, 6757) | 1.87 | 257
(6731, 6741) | 1.88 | 256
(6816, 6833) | 0.62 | 272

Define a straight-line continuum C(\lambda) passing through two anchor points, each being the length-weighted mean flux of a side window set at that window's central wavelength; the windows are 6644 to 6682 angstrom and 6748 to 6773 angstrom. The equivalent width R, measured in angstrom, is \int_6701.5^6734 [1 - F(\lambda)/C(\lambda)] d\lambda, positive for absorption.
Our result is 1.3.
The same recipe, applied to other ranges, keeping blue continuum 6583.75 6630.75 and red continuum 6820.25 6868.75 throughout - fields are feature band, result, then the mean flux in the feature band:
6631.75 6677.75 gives 4.21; 312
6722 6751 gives 5.40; 255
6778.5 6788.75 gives 1.62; 249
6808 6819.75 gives 0.74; 267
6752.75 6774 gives 2.59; 266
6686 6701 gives 2.46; 275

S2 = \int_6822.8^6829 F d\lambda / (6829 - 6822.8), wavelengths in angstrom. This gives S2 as 271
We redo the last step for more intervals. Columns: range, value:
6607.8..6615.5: 362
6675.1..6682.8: 309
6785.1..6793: 234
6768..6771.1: 281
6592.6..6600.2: 364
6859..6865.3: 255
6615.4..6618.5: 368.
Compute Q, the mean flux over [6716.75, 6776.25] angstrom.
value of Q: 259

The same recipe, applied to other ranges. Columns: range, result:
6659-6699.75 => 289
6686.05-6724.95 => 274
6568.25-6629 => 364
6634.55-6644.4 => 334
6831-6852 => 283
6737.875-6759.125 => 254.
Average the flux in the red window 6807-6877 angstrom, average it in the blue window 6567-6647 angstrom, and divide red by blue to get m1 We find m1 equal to 0.76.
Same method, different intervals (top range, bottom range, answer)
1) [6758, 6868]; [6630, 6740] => 0.93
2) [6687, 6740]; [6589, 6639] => 0.77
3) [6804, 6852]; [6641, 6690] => 0.91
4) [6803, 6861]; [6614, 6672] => 0.85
